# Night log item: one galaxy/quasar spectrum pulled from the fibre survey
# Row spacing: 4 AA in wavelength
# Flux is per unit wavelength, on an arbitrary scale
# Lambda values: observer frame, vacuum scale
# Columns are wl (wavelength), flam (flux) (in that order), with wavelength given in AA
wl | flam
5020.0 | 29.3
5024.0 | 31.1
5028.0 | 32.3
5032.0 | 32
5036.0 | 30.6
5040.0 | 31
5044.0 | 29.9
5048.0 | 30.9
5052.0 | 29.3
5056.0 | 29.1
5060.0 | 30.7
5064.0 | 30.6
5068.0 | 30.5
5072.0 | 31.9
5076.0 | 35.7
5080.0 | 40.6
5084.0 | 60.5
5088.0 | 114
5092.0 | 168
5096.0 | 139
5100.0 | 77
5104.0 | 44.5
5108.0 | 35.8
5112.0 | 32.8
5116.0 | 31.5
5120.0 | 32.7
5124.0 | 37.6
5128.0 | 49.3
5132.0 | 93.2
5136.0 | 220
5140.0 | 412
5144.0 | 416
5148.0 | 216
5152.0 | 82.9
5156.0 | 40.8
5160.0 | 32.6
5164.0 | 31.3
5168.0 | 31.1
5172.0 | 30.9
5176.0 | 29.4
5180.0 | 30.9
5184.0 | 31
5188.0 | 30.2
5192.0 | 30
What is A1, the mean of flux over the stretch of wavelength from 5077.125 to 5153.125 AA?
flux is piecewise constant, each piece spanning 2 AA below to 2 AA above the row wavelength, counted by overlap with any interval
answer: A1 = 121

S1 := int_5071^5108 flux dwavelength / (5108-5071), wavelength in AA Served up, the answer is 78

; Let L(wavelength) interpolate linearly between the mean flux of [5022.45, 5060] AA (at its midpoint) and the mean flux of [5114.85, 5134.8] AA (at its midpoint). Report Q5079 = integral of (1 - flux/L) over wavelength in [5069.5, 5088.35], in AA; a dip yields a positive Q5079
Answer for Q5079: -3.4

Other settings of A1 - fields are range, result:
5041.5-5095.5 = 53.2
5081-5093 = 104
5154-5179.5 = 32.6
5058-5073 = 30.9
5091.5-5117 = 71.8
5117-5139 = 98.8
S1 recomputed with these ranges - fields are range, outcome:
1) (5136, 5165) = 184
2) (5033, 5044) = 30.7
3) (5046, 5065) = 30.1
